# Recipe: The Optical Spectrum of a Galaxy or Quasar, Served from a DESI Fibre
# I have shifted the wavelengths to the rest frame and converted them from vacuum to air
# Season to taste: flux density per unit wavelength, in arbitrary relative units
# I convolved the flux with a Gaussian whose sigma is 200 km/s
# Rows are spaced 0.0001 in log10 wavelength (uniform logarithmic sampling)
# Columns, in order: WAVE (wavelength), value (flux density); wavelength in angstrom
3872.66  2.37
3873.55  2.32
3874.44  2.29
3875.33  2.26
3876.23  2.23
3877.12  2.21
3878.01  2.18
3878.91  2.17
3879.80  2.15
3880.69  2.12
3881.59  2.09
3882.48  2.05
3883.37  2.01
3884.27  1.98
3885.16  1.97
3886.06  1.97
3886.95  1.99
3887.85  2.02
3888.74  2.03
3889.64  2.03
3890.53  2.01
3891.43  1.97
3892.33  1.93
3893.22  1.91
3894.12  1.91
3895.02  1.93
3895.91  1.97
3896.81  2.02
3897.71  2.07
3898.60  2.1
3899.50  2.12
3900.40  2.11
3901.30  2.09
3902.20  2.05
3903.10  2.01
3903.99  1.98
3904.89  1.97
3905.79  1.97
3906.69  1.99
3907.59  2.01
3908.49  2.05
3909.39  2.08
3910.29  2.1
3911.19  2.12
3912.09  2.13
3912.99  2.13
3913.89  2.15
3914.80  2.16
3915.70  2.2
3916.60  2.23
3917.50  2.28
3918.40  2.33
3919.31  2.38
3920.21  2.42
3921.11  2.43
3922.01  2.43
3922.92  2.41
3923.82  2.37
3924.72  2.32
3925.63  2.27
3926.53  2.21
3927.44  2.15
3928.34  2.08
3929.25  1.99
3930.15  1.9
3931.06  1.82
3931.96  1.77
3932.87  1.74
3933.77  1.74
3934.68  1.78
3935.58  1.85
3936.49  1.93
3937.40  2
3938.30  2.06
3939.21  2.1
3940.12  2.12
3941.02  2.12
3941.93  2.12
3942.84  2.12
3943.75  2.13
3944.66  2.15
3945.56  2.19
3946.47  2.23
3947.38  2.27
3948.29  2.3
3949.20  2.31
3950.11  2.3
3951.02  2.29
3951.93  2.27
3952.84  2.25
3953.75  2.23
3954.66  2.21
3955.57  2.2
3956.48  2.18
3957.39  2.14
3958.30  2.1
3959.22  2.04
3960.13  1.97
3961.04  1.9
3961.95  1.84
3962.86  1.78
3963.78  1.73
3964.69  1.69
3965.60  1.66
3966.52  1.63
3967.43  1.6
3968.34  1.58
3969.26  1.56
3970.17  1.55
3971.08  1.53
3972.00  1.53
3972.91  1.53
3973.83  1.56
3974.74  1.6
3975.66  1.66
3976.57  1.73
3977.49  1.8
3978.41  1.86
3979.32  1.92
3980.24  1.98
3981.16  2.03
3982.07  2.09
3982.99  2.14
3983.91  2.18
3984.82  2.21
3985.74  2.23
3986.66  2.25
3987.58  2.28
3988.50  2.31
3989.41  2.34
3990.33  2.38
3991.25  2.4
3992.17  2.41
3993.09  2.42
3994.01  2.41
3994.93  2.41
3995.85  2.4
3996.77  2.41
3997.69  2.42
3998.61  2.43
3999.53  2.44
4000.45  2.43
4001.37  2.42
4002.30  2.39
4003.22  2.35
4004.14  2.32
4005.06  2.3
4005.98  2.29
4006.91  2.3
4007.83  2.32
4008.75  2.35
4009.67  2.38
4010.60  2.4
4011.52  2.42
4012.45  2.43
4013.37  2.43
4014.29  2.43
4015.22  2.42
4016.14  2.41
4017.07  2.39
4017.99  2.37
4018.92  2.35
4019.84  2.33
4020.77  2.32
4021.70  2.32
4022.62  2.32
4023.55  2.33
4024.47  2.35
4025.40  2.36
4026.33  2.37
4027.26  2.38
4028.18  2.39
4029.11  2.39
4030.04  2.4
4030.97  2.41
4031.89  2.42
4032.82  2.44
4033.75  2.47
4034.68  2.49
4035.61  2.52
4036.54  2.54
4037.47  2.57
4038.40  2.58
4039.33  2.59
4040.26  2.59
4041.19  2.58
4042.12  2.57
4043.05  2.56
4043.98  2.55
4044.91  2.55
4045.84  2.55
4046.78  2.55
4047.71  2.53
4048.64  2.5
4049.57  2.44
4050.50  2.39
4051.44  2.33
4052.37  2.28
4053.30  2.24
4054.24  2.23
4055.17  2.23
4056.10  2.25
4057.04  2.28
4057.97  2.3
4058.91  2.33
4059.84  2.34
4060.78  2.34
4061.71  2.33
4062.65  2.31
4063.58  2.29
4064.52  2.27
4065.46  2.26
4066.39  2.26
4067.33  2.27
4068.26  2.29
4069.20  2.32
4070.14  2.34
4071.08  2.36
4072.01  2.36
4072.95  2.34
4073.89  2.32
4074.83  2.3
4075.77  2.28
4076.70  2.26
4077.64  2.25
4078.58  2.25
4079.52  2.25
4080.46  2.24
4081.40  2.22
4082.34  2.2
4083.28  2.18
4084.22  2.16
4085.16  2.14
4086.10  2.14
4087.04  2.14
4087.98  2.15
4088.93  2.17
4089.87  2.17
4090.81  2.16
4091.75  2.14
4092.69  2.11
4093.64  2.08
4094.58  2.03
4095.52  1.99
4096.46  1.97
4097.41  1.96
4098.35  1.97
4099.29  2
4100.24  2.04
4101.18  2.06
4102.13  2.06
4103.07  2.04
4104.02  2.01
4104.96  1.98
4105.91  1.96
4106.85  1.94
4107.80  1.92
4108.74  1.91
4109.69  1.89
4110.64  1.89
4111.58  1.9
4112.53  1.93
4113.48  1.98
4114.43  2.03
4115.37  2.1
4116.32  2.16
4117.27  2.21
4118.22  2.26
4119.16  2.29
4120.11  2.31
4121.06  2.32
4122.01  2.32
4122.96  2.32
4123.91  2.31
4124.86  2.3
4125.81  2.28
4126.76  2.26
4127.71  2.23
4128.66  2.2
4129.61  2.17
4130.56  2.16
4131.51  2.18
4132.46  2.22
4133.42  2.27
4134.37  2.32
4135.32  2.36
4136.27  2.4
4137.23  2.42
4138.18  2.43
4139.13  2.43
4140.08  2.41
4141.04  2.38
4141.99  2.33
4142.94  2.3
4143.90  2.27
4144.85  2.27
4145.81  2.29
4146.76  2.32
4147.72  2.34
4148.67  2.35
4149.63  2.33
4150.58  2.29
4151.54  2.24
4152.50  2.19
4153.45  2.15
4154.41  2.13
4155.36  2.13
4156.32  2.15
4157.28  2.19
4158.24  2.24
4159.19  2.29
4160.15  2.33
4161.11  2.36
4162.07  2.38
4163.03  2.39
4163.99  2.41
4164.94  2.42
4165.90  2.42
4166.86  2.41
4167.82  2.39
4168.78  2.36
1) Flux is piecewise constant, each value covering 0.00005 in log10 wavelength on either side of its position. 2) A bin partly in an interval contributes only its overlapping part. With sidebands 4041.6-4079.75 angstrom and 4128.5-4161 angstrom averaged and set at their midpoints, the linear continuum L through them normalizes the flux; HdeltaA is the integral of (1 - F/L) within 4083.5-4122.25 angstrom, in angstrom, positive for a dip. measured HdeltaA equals 4.1 angstrom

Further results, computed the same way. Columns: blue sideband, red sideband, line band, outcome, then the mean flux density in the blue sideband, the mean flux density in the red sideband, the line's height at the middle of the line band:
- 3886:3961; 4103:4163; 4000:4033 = -3.4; 2.1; 2.21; 2.15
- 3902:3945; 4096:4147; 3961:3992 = 3.4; 2.1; 2.17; 2.12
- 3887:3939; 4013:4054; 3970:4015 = 2.6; 2.07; 2.44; 2.31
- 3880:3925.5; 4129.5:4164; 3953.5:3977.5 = 4.0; 2.1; 2.29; 2.15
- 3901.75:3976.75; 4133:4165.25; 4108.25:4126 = 1.0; 2.02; 2.31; 2.27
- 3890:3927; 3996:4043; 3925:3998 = 7.5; 2.13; 2.41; 2.27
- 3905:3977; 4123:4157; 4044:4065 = -1.9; 2.02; 2.28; 2.17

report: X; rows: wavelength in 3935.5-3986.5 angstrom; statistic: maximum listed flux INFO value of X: 2.31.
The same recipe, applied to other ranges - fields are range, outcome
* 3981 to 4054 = 2.59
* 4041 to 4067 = 2.58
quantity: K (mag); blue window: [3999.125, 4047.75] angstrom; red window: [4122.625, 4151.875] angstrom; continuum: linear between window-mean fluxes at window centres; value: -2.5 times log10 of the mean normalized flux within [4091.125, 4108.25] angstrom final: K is 0.16 mag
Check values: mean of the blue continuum 2.43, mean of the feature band 2.02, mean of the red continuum 2.3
